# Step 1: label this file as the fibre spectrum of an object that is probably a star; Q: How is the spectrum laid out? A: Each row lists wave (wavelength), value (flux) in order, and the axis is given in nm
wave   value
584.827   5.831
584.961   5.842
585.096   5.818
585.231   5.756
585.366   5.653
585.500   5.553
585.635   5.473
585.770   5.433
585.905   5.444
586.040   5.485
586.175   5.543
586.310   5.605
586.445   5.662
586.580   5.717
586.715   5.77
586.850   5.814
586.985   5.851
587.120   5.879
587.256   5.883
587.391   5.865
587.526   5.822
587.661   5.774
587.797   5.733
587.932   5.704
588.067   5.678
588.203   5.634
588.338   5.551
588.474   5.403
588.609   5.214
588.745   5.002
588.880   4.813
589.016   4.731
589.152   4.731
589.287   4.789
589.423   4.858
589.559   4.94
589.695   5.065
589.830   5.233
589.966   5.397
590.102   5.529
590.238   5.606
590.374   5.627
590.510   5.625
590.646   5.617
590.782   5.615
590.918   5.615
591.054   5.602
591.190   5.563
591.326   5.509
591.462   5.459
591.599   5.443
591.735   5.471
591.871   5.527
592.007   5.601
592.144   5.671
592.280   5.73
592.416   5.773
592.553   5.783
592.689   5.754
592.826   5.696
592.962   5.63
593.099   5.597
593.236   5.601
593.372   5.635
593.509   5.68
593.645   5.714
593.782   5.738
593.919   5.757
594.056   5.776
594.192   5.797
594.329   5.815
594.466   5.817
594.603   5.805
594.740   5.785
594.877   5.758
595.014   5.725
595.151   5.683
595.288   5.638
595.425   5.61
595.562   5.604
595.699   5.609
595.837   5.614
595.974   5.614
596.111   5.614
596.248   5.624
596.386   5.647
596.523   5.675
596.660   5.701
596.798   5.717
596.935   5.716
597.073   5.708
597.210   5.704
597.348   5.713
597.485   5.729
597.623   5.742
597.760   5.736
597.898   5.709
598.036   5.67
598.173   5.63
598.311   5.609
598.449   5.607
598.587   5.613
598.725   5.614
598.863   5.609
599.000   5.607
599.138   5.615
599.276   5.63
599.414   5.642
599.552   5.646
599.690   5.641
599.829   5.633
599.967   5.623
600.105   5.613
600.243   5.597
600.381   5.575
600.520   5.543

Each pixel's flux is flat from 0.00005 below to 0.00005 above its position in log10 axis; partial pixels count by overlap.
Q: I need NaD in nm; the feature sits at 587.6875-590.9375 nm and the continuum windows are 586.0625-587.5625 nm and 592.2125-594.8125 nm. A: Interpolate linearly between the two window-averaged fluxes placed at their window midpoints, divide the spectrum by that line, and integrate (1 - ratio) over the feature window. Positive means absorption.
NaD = 0.24 nm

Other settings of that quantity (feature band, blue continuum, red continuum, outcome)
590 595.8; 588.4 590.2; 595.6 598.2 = -0.33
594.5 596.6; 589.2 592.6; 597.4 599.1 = -0.03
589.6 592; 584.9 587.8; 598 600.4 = 0.07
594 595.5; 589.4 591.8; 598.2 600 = -0.06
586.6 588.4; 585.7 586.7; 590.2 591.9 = -0.07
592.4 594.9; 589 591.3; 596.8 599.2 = -0.12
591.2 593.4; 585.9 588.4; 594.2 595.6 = 0.04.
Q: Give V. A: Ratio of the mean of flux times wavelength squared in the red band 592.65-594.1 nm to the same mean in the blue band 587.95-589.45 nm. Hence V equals 1.12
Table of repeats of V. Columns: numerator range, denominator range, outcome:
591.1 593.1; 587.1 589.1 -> 1.04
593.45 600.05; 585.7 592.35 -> 1.06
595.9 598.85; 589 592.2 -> 1.08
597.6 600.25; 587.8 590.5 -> 1.11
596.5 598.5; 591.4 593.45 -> 1.03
